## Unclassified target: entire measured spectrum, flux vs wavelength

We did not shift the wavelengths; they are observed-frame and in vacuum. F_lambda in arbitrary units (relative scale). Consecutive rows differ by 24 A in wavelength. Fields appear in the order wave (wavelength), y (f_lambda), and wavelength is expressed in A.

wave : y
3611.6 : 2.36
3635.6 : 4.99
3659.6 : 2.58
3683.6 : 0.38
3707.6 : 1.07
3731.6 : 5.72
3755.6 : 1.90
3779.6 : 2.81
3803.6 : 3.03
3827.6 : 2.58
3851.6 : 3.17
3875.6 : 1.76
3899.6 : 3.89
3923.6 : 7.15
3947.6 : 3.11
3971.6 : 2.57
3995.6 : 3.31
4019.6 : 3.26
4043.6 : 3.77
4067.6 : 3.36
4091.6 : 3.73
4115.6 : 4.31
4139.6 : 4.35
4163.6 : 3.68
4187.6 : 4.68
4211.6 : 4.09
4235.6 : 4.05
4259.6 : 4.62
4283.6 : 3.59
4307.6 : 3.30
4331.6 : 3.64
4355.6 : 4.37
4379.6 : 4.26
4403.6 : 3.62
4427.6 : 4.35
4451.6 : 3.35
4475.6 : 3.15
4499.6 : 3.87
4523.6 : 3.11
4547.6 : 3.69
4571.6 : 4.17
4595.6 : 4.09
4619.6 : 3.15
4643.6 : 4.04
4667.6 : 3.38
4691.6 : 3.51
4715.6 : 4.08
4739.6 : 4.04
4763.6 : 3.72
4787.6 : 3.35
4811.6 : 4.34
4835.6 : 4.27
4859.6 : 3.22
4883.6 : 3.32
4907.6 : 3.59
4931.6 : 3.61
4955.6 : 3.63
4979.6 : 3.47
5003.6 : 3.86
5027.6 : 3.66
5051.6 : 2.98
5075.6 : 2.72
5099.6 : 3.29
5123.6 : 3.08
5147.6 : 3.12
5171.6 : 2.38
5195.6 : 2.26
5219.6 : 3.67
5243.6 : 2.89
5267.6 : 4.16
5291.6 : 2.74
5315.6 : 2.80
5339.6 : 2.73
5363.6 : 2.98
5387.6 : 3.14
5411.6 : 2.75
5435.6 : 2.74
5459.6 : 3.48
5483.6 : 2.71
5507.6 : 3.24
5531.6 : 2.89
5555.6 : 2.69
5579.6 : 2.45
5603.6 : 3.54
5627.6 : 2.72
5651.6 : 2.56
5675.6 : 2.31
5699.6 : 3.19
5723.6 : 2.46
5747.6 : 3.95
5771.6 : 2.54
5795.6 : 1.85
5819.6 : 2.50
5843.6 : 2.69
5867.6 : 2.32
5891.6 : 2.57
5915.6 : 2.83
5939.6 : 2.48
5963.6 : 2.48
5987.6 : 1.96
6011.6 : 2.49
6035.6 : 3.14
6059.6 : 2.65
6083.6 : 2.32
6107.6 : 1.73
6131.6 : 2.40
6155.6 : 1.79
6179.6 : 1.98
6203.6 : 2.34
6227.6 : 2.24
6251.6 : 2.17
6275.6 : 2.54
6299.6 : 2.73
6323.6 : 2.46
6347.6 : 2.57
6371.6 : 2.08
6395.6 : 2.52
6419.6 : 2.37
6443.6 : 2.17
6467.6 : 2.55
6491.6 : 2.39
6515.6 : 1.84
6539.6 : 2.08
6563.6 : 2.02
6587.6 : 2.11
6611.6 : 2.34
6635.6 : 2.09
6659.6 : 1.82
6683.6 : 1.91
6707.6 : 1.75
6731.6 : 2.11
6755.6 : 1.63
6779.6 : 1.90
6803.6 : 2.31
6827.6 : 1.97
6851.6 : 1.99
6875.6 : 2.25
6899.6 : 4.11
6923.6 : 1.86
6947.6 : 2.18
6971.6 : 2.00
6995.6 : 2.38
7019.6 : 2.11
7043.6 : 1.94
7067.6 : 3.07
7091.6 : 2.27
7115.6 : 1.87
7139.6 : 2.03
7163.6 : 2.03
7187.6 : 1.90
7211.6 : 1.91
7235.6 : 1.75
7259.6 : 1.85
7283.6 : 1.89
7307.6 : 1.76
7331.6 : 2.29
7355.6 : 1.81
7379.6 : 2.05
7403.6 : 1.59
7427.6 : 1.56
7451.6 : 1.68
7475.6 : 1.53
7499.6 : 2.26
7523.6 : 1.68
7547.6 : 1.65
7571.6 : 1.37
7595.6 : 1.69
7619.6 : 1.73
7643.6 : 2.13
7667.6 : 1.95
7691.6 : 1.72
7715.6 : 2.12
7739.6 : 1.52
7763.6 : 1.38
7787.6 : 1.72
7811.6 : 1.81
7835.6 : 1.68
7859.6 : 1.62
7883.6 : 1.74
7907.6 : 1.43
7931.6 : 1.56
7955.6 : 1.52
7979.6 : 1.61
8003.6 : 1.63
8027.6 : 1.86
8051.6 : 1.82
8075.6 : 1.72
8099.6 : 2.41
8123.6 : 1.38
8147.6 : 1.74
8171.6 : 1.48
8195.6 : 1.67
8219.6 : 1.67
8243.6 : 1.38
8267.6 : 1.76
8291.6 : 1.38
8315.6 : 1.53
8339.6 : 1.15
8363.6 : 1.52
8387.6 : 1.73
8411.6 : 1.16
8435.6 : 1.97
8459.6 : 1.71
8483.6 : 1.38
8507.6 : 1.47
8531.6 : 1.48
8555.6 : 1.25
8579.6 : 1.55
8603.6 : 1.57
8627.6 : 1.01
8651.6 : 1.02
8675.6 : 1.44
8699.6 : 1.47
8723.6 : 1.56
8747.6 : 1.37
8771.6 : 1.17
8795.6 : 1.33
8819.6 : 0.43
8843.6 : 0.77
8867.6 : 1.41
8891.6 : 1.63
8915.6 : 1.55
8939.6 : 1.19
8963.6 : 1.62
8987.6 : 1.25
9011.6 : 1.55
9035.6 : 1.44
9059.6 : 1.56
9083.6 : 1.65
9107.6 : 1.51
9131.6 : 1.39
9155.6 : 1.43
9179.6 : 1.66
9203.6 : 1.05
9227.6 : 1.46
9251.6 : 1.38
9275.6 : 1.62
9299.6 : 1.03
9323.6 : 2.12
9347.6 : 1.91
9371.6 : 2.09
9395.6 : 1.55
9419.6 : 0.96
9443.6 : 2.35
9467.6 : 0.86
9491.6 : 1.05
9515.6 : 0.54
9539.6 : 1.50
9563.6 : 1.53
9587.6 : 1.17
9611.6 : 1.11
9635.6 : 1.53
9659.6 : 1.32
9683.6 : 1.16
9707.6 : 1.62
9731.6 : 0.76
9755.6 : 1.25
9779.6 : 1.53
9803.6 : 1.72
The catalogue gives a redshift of 0.051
